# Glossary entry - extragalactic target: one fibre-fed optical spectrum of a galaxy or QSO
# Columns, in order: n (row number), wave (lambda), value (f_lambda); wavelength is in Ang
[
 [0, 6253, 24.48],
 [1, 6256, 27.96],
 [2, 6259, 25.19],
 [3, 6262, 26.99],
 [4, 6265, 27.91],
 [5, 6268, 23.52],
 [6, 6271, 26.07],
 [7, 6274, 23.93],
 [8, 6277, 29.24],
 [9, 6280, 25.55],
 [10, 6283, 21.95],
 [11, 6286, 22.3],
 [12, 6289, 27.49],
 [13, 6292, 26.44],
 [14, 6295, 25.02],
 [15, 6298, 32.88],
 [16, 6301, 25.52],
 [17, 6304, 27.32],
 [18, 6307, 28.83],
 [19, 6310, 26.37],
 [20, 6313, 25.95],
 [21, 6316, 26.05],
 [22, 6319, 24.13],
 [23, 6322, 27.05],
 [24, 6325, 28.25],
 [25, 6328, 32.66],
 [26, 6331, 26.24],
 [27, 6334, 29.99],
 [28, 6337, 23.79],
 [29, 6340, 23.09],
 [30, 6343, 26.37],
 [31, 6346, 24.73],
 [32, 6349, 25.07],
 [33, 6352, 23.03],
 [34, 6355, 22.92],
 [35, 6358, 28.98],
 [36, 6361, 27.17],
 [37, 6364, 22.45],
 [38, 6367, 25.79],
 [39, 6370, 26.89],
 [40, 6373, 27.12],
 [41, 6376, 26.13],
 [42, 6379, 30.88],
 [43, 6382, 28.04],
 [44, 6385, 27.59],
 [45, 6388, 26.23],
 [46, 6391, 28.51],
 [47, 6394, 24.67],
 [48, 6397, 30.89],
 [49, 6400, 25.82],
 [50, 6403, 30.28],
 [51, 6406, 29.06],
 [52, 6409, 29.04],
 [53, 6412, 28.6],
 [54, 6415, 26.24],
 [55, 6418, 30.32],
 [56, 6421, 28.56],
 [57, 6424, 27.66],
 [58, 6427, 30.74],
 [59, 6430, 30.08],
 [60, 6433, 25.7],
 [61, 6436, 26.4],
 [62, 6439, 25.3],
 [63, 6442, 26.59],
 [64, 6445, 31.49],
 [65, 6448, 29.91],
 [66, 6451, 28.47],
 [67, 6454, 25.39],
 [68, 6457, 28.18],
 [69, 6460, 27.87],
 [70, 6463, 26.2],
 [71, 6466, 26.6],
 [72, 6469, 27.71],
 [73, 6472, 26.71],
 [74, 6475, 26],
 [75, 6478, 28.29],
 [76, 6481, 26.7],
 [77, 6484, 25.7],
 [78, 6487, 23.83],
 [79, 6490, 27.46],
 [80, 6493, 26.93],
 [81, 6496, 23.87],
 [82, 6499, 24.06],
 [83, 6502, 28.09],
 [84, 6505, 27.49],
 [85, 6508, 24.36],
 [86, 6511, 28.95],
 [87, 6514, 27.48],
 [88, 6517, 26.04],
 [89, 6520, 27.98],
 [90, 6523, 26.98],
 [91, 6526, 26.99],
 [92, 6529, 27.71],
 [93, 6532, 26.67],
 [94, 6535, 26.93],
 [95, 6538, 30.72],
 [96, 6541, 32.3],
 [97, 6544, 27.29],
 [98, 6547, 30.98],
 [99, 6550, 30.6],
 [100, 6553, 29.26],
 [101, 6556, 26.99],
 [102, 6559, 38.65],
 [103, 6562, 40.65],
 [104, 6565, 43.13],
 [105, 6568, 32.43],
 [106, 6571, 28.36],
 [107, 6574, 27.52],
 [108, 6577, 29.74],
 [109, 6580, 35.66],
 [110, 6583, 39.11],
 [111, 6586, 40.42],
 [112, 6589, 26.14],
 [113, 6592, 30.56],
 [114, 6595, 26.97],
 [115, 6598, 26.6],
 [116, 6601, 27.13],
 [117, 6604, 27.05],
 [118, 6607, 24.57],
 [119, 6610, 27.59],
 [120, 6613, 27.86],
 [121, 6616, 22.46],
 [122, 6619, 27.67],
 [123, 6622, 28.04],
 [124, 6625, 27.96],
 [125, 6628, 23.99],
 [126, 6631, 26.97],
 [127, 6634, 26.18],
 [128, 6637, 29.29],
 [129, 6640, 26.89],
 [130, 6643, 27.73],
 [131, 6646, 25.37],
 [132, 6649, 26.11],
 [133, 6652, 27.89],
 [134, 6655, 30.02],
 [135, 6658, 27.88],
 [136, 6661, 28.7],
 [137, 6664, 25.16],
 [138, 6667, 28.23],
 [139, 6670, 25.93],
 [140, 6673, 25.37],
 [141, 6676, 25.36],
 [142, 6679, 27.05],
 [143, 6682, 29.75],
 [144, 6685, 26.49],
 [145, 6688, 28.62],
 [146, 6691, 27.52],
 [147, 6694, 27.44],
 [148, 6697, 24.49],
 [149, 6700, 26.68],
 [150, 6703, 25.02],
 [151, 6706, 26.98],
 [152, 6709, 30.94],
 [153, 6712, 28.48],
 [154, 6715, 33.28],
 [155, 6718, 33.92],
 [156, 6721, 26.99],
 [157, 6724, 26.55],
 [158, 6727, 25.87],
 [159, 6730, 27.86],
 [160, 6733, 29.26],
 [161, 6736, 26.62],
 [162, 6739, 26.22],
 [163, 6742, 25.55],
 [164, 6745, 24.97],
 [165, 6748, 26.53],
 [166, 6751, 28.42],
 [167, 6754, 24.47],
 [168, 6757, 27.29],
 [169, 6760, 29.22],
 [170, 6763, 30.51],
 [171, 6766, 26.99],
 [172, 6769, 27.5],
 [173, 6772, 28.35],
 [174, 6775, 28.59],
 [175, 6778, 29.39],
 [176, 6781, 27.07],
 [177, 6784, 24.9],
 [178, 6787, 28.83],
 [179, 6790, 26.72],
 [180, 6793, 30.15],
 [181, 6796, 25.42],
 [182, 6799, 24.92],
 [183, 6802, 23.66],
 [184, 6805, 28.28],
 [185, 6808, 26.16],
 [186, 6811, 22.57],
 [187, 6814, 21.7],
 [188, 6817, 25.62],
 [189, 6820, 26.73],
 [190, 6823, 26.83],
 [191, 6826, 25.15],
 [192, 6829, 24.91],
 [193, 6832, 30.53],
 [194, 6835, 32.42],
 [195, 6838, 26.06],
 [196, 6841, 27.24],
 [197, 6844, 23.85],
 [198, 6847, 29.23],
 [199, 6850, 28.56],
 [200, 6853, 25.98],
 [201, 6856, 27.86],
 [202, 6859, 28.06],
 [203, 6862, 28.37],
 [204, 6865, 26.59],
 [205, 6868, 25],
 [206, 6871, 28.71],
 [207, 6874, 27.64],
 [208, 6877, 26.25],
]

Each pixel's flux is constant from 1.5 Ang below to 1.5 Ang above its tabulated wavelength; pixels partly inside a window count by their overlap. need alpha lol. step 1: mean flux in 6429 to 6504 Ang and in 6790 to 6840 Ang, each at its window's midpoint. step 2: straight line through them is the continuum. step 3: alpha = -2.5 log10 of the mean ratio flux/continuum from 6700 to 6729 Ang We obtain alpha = -0.08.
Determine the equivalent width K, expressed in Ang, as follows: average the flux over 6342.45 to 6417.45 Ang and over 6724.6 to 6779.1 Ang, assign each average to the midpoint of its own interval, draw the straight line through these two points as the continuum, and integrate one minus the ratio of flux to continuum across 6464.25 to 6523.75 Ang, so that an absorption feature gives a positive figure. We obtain 1.2 Ang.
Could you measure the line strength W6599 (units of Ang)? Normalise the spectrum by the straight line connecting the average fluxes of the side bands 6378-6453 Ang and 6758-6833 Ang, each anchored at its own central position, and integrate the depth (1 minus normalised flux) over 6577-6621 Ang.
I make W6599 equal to -2.74 Ang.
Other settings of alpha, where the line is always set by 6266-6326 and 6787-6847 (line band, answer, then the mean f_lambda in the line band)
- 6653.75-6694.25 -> -0.042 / 27.4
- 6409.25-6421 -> -0.089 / 28.5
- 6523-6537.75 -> -0.044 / 27.4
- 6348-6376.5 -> 0.028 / 25.5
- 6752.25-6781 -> -0.064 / 28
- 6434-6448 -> -0.056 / 27.6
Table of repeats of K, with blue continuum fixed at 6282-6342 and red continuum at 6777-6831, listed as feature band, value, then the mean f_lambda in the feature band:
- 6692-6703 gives 0.0 Ang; 26.1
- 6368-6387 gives -0.8 Ang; 27.7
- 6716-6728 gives -1.1 Ang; 28.6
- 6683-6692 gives -0.5 Ang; 27.7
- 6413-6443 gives -1.5 Ang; 27.8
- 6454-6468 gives -0.3 Ang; 27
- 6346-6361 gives 0.8 Ang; 25.2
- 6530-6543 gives -1.3 Ang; 29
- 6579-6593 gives -4.3 Ang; 34.5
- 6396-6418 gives -1.8 Ang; 28.6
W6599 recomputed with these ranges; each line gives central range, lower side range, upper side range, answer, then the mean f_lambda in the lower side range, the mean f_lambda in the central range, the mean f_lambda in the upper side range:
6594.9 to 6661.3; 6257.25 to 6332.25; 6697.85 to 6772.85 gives 1.2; 26.5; 27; 27.7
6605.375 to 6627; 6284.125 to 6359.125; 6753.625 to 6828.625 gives 0.0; 26.4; 26.5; 26.7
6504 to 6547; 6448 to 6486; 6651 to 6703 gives -1.2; 27.1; 27.8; 27.1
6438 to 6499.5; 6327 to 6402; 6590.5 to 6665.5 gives -0.2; 26.6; 26.9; 27.1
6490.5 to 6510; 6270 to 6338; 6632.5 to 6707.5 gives 0.7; 26.7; 26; 27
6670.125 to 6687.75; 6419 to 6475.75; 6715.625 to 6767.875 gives 0.5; 27.7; 26.9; 27.6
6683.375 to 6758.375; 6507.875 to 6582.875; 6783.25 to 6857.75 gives 1.4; 30.4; 27.5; 26.6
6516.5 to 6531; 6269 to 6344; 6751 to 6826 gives -0.3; 26.5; 27.2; 26.7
